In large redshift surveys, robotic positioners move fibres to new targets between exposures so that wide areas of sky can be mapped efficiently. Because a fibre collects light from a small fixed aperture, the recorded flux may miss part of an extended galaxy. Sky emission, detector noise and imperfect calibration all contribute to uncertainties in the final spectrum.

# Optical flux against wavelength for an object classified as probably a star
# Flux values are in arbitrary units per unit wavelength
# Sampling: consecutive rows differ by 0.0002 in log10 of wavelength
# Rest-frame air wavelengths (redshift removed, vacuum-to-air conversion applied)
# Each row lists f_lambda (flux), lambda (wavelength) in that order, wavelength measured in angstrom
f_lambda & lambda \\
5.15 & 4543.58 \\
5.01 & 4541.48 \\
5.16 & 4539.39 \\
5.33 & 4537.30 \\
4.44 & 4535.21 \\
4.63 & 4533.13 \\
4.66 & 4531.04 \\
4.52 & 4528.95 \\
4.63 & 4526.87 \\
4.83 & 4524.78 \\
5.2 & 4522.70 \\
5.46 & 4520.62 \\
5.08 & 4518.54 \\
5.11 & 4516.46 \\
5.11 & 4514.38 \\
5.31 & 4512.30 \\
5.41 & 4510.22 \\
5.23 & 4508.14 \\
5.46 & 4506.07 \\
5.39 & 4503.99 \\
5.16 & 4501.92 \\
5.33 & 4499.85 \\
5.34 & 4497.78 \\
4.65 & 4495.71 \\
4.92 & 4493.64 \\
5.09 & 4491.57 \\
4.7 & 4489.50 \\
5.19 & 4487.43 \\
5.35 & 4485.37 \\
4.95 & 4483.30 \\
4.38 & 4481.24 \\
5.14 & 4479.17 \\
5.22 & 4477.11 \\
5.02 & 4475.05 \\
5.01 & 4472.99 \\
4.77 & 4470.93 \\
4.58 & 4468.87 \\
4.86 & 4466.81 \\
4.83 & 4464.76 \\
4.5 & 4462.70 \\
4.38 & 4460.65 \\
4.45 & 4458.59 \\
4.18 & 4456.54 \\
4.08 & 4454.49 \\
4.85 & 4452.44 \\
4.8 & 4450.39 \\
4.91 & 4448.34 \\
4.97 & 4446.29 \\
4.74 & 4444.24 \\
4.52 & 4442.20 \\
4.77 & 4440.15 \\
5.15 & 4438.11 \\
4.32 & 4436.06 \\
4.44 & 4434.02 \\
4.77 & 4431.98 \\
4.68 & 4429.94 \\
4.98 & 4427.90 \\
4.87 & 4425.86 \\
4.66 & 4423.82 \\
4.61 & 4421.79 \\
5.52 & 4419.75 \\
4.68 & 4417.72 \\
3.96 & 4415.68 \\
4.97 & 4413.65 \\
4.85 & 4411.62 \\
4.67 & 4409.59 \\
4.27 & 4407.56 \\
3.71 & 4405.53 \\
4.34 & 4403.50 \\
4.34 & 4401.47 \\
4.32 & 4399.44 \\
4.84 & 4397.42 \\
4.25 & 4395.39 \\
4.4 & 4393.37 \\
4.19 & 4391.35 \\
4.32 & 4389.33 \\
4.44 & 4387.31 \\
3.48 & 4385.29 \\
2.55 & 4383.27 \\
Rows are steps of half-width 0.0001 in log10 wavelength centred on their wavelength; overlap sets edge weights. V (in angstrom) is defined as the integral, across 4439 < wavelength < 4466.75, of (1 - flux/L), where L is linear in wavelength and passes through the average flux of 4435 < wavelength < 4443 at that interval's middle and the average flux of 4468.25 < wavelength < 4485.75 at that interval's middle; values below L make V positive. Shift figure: 0.9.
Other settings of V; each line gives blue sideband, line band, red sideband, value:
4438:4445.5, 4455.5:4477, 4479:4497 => 0.7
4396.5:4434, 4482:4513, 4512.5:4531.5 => -1.7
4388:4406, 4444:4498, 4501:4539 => -0.4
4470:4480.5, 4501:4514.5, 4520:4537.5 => -1.1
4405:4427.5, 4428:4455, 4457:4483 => -0.1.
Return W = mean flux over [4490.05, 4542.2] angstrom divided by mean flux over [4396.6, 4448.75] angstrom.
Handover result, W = 1.1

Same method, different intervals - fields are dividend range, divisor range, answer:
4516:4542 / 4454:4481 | 1.05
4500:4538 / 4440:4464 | 1.10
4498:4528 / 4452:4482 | 1.11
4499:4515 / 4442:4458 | 1.14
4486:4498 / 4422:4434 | 1.05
